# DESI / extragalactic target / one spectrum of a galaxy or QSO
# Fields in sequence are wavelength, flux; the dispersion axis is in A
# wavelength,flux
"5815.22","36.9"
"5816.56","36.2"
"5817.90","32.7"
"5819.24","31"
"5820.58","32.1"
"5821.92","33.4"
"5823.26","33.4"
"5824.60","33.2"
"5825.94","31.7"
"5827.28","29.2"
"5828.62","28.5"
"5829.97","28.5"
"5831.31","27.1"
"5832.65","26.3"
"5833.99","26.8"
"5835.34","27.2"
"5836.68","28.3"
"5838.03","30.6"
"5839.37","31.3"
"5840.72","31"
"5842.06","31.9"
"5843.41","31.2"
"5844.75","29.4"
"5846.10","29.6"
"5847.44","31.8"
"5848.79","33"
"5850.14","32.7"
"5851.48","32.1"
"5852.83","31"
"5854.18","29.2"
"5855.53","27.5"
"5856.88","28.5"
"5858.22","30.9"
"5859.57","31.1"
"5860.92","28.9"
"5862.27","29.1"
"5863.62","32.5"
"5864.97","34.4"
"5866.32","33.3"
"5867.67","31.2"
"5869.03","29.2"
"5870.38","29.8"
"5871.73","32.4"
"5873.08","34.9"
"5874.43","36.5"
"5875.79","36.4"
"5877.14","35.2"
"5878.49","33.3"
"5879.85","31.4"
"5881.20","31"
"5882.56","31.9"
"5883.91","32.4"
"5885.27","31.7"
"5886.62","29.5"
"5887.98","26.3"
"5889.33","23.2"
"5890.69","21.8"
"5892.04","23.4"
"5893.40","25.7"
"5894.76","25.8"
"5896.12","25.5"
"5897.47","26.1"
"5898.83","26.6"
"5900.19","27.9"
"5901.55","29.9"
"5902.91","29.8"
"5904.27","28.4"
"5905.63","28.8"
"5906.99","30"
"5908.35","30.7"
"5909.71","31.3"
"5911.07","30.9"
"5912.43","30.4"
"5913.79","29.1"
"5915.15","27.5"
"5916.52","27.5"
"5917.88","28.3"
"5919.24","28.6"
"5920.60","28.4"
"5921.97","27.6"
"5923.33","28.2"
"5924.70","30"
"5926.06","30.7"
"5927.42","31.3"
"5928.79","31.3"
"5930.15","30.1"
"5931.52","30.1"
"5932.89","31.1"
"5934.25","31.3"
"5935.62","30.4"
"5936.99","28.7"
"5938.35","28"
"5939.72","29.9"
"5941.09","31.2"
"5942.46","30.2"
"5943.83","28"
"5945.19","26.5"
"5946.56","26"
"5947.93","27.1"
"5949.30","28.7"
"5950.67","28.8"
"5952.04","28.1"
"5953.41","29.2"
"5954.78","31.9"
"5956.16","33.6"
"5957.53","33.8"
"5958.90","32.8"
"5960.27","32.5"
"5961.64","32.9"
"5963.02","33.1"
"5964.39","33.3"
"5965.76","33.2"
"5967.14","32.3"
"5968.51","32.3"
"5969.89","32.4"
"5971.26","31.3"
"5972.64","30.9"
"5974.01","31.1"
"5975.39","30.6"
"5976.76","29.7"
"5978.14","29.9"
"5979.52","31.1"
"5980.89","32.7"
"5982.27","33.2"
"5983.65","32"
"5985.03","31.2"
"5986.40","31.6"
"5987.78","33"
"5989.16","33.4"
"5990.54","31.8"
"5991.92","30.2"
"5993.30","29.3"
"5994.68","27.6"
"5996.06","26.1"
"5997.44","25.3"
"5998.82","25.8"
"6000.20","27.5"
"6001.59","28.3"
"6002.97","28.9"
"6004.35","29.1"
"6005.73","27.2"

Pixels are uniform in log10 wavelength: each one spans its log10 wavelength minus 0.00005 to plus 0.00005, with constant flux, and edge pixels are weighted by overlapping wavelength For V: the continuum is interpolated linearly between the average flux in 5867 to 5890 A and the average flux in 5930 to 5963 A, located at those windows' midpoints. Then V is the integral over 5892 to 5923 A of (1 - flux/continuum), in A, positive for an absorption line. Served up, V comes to 2.6 A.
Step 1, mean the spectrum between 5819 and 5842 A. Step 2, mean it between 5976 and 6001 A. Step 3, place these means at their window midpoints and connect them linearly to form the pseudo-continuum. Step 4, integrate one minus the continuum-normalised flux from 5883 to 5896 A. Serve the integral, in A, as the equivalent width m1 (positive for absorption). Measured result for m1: 1.4 A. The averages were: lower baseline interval 30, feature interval 26.7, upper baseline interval 30.1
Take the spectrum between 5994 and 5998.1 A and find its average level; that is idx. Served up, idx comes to 26.3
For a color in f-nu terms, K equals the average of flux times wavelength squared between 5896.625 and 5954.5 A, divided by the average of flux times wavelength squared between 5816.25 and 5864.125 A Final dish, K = 0.98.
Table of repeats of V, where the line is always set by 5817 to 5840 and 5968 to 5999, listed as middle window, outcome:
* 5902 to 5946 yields 1.34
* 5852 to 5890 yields -1.14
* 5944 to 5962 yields 0.28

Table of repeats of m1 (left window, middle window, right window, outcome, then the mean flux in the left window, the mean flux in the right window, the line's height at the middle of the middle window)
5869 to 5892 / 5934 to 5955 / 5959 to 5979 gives 1.8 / 30.8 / 31.8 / 31.6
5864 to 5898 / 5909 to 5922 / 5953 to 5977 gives 0.8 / 30.1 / 32.1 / 30.9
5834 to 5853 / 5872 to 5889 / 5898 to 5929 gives -1.4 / 30.6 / 29.2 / 29.9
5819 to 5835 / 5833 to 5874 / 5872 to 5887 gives 1.2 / 30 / 33.2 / 31.6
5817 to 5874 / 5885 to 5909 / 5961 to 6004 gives 2.7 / 30.7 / 30.7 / 30.7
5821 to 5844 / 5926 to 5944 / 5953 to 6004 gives 0.3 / 30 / 31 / 30.7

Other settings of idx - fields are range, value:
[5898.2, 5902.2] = 28.1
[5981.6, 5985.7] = 32.1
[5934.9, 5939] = 29.1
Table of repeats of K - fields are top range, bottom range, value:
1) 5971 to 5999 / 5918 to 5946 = 1.05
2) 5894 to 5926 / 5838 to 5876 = 0.93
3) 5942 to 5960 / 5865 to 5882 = 0.93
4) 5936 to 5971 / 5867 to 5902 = 1.06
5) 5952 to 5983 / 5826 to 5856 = 1.12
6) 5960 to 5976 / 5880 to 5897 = 1.20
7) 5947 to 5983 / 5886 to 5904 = 1.22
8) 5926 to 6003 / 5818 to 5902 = 1.05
